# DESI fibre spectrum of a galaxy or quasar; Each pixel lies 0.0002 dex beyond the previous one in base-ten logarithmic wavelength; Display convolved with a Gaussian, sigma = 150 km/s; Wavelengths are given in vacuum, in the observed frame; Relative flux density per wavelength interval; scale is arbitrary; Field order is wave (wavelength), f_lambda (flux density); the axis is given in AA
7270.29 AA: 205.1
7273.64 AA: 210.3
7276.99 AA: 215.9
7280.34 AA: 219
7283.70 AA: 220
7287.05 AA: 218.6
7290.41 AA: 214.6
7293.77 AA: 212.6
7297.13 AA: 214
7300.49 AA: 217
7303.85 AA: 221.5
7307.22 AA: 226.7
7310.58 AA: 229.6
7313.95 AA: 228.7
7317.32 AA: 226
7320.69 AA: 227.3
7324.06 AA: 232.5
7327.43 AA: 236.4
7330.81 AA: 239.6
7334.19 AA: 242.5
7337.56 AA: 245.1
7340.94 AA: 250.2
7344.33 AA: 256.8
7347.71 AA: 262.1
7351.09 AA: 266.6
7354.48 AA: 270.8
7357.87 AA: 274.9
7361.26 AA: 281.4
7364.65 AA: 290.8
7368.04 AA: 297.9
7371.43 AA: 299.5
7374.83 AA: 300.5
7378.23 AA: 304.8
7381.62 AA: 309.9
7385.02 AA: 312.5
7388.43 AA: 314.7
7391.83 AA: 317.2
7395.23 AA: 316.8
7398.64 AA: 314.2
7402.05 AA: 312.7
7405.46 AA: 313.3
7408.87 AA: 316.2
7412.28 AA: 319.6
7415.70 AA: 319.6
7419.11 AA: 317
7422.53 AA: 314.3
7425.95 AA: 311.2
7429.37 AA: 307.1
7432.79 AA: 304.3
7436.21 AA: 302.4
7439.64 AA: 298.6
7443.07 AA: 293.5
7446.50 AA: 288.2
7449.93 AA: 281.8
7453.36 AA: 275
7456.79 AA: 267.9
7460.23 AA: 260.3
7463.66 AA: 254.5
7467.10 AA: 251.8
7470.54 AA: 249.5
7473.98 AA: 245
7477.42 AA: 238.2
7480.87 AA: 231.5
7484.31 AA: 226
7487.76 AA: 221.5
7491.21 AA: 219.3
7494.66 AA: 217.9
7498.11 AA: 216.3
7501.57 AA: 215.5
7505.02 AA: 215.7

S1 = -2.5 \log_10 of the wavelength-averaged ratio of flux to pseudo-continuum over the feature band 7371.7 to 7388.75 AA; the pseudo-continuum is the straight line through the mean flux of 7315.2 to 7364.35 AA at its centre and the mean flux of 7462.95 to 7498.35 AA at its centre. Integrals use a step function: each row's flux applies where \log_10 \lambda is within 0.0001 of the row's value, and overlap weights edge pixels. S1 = -0.24 mag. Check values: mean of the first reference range 252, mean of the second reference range 234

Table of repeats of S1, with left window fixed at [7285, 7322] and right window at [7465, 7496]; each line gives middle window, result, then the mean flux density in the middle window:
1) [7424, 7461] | -0.25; 291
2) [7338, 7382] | -0.24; 280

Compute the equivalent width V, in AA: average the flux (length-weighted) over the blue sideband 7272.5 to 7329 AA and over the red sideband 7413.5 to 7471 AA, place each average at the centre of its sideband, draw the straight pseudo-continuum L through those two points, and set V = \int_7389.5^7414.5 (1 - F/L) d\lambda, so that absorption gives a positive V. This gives -4.2 AA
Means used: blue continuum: 222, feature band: 316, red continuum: 289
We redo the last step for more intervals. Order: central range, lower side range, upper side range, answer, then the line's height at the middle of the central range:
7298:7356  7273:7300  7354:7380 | 3.2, 254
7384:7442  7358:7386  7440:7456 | -4.2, 291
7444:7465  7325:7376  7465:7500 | -2.9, 239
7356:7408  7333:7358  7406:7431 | -3.2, 286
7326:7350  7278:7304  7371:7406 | 1.3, 262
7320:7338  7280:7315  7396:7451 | 0.4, 242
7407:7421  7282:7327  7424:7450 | -1.6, 286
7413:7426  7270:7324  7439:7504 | -4.1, 240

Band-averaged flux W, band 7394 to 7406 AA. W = 314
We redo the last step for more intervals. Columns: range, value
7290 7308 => 217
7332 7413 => 291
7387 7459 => 305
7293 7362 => 241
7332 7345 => 248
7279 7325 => 222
